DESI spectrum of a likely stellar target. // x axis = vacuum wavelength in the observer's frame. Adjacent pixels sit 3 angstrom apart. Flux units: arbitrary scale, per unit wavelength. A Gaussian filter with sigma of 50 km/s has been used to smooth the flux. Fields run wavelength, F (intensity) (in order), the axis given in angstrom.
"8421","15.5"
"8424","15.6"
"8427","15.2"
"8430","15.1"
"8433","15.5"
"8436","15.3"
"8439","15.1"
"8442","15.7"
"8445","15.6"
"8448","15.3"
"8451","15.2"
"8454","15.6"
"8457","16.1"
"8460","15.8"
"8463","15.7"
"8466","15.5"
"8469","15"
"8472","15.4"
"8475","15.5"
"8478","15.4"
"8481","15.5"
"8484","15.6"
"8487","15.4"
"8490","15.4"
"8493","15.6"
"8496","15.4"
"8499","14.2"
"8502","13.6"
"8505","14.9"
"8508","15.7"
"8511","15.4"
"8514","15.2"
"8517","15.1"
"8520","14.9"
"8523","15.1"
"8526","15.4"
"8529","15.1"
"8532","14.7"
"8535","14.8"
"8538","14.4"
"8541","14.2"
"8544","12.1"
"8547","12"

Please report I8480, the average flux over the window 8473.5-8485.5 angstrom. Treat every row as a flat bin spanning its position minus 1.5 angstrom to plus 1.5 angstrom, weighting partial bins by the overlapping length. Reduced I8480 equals 15.5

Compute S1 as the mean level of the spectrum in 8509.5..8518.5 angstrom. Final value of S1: 15.2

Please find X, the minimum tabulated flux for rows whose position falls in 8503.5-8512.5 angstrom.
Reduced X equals 14.9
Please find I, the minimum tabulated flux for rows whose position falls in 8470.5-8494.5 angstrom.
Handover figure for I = 15.4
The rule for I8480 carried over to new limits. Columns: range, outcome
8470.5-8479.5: 15.4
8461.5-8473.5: 15.4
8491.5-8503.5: 14.7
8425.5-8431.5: 15.1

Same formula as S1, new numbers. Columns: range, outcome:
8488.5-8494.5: 15.5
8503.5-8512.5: 15.3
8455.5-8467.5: 15.8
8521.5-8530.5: 15.2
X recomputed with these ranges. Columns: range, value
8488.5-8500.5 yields 14.2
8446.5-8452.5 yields 15.2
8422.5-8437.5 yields 15.1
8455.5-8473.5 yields 15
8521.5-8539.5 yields 14.4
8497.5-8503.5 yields 13.6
